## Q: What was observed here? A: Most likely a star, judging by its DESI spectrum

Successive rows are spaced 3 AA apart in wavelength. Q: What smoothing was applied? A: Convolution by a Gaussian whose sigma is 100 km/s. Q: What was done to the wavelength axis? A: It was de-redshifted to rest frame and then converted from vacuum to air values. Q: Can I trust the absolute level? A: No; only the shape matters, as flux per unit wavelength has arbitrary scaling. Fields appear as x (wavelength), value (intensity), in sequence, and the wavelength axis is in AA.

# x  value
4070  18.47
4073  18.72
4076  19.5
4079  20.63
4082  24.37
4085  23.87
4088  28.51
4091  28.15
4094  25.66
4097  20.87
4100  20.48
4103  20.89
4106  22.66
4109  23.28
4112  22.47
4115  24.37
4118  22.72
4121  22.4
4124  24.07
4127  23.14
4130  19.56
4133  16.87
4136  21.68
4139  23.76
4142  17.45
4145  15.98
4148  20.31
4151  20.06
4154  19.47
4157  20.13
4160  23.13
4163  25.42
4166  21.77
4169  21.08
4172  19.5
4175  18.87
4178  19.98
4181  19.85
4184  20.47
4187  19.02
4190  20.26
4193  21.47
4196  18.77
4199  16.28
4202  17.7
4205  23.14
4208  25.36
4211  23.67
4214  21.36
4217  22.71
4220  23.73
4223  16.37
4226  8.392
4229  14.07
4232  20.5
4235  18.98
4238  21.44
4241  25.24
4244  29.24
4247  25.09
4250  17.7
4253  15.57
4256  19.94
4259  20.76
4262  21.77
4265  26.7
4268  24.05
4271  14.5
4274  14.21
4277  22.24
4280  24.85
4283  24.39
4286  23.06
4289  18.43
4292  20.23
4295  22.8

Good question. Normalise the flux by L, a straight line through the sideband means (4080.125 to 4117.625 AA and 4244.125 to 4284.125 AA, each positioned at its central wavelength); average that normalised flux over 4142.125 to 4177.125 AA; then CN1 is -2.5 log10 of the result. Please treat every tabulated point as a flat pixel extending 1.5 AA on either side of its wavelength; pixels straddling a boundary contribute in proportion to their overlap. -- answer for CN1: 0.12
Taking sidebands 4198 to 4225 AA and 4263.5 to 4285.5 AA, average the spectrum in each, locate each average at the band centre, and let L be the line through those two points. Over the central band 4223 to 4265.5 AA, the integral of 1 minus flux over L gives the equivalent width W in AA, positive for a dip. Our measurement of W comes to 2.5 AA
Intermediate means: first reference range 21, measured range 20.1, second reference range 21.6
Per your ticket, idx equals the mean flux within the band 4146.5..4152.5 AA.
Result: 20.2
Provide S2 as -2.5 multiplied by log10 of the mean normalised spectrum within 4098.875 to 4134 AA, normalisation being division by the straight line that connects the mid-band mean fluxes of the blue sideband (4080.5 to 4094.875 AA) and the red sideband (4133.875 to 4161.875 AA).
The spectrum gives 0.06 mag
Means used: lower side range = 26.1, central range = 22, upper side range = 20.2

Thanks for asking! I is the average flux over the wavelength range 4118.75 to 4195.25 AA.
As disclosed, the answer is 20.6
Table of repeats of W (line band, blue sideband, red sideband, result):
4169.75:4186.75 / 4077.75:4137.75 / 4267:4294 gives 1.71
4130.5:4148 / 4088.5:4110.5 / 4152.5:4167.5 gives 2.49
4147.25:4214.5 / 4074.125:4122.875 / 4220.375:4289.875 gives 2.97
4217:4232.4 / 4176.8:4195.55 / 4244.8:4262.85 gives 2.55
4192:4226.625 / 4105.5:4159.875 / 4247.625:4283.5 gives 1.05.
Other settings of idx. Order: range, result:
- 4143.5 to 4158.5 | 19.2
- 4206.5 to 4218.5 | 23.3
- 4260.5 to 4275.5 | 20.2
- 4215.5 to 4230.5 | 17.1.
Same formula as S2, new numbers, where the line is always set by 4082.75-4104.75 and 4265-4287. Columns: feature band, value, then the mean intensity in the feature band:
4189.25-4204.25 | 0.18 mag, 19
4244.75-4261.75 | 0.07 mag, 20.4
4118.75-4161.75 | 0.14 mag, 20.6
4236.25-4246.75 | -0.15 mag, 25.1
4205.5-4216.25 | -0.05 mag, 23.4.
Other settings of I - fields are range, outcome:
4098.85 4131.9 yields 22.3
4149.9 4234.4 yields 20.1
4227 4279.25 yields 20.6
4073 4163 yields 22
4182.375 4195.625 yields 20.2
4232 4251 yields 22.9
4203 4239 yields 19.9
